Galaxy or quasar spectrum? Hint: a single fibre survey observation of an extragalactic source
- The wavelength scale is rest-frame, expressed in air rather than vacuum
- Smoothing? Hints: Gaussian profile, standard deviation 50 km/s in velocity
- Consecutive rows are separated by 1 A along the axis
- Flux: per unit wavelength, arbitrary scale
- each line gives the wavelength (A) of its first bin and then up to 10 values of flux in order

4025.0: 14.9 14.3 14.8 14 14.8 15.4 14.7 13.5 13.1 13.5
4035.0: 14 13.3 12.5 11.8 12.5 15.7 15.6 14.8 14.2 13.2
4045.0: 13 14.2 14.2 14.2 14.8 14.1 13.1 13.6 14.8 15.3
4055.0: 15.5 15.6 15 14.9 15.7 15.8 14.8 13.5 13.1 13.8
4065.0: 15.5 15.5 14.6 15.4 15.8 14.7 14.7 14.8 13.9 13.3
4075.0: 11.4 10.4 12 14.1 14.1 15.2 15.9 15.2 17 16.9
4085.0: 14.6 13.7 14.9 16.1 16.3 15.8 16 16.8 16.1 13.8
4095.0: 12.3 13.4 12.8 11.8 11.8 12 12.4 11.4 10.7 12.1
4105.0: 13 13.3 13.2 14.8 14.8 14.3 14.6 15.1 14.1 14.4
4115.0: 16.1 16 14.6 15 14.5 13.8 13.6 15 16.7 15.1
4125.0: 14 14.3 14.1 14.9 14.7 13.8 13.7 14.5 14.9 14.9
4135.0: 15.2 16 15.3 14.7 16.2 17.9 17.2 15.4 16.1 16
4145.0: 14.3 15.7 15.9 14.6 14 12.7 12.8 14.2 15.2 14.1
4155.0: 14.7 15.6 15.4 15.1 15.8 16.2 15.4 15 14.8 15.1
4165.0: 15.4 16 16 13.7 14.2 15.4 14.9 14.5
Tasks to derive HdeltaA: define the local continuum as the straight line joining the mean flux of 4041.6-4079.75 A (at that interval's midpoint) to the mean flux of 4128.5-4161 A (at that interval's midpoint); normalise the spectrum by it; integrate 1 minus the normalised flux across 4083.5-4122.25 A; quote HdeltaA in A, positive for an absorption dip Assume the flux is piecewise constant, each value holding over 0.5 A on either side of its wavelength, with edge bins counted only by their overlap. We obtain 1.39 A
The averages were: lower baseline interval 14.3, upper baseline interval 15.1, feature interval 14.1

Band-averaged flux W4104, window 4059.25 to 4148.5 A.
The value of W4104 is 14.5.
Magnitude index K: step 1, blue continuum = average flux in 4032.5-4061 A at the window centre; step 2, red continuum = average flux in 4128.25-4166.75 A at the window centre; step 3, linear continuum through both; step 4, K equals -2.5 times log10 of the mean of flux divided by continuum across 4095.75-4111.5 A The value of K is 0.14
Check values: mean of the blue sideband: 14.2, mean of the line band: 12.9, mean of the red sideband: 15.1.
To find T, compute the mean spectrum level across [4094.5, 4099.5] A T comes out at 12.4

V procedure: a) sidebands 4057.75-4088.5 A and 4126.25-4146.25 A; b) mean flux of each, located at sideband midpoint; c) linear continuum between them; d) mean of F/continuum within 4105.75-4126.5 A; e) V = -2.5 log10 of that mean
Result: 0.03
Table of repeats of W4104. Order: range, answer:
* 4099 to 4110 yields 12.8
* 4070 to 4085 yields 14.2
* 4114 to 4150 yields 15.1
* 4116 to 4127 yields 14.7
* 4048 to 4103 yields 14.3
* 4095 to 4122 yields 13.6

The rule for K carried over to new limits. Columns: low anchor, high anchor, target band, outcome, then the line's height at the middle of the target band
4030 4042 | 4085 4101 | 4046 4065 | -0.049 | 13.9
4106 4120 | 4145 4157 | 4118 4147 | -0.038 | 14.6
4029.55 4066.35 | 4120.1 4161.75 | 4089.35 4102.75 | 0.085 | 14.6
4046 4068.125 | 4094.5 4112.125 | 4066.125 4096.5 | -0.070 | 13.8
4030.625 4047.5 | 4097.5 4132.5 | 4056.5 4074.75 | -0.065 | 13.8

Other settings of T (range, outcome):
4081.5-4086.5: 15.5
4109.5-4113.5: 14.5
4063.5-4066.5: 14.9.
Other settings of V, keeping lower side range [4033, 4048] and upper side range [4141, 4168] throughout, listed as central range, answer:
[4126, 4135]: 0.02 mag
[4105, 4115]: 0.02 mag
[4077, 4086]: -0.06 mag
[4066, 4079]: 0.02 mag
